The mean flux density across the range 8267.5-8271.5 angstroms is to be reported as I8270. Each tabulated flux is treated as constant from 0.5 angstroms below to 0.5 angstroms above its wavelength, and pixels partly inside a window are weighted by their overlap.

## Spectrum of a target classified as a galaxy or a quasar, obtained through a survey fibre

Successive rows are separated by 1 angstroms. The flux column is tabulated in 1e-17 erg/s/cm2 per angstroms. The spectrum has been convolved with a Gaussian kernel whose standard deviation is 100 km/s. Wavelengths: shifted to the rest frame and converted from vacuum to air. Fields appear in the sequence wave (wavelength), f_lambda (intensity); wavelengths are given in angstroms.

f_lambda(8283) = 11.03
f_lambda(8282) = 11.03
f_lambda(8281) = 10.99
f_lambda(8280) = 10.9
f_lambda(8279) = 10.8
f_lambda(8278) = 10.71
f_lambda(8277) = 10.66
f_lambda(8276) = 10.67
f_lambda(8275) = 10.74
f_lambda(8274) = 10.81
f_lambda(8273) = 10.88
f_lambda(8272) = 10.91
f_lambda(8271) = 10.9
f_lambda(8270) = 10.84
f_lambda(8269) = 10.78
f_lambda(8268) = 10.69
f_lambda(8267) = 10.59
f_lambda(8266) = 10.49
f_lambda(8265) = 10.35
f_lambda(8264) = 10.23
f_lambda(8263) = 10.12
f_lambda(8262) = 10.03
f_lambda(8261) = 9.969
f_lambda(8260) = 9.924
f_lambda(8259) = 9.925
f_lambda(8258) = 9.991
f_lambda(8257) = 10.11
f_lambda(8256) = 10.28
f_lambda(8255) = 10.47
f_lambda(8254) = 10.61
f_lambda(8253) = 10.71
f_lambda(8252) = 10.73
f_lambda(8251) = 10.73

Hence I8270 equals 10.8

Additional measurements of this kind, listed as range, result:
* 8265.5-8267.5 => 10.5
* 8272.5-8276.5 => 10.8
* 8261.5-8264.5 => 10.1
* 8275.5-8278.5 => 10.7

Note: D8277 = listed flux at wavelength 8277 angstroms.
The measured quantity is 10.66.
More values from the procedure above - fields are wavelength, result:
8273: 10.88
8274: 10.81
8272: 10.91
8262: 10.03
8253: 10.71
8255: 10.47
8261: 9.969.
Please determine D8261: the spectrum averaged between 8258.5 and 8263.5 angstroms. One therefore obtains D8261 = 9.99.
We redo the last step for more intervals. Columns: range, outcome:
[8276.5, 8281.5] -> 10.8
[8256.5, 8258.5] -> 10.1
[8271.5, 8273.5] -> 10.9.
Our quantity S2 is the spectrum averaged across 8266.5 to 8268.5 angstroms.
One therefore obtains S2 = 10.6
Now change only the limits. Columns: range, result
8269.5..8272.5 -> 10.9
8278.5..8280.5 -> 10.9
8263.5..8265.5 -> 10.3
